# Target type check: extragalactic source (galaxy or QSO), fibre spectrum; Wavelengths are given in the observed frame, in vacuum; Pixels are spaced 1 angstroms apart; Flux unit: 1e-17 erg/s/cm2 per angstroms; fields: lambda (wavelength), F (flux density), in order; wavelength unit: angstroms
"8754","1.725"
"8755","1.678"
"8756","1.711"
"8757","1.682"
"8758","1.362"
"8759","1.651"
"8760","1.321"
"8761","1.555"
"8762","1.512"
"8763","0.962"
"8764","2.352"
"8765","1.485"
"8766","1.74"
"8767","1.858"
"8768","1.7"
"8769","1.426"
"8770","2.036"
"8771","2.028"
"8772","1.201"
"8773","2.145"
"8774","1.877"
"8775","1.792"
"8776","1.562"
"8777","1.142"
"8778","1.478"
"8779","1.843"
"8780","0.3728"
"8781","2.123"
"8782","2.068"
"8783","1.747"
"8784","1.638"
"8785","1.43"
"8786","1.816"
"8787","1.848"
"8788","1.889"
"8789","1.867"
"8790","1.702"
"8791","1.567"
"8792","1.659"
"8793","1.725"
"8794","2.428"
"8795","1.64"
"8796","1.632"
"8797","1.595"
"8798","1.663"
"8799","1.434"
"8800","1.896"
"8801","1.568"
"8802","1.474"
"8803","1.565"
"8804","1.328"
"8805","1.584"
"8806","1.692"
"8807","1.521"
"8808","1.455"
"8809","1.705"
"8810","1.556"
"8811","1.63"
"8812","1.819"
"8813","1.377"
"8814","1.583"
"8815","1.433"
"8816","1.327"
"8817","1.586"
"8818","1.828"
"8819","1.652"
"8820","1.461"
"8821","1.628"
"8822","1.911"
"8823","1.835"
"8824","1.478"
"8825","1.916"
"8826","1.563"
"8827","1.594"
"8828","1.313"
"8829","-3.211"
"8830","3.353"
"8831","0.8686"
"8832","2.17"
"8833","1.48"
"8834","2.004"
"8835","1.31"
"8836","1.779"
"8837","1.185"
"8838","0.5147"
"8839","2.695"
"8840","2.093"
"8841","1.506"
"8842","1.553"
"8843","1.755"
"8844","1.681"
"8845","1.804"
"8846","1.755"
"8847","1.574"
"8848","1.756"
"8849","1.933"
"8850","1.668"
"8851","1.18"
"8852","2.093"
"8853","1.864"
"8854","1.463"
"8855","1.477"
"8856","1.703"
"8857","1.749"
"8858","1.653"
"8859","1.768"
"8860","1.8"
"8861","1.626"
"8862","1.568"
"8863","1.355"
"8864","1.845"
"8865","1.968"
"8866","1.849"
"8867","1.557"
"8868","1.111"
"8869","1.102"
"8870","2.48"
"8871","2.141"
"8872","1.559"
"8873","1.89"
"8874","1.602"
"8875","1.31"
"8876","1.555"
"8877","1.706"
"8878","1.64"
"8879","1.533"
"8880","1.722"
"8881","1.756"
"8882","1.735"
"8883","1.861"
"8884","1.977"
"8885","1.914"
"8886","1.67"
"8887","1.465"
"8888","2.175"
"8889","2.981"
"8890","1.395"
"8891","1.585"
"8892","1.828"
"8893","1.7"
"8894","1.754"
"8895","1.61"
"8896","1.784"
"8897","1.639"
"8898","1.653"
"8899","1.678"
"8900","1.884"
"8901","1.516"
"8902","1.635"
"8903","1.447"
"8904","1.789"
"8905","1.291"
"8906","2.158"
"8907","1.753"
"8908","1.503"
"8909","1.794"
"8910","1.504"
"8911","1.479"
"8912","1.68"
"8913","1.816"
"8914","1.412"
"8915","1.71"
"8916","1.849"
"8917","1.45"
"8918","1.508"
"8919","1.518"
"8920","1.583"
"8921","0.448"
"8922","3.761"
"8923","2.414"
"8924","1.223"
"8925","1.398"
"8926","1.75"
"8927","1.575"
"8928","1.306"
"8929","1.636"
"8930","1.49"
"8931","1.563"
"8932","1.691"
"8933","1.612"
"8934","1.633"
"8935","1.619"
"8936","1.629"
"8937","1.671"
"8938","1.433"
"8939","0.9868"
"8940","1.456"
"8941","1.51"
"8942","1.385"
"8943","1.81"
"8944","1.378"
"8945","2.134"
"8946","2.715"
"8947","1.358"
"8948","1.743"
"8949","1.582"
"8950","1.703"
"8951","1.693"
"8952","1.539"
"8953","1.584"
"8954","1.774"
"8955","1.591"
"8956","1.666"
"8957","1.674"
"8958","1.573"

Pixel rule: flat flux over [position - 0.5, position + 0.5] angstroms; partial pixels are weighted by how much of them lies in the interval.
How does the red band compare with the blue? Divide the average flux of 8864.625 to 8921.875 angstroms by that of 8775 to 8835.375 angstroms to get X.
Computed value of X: 1.08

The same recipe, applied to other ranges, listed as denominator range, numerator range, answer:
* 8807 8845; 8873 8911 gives 1.12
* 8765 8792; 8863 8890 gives 1.04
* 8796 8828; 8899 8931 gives 1.03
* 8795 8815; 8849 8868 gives 1.06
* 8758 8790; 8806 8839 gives 0.89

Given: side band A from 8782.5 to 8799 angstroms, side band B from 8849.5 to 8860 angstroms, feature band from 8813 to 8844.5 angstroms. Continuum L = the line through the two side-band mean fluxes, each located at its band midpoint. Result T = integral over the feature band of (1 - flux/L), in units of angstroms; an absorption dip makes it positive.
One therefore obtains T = 3.4 angstroms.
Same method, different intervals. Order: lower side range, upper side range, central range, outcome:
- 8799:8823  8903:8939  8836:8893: -3.4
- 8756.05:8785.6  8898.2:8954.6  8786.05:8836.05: 1.7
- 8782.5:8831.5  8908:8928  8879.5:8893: -1.7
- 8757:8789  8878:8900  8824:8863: 3.8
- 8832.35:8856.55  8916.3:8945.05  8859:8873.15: -0.5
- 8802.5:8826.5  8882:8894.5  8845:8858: 0.3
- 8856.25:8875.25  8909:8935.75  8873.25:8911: -1.1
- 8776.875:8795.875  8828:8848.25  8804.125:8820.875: 0.1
